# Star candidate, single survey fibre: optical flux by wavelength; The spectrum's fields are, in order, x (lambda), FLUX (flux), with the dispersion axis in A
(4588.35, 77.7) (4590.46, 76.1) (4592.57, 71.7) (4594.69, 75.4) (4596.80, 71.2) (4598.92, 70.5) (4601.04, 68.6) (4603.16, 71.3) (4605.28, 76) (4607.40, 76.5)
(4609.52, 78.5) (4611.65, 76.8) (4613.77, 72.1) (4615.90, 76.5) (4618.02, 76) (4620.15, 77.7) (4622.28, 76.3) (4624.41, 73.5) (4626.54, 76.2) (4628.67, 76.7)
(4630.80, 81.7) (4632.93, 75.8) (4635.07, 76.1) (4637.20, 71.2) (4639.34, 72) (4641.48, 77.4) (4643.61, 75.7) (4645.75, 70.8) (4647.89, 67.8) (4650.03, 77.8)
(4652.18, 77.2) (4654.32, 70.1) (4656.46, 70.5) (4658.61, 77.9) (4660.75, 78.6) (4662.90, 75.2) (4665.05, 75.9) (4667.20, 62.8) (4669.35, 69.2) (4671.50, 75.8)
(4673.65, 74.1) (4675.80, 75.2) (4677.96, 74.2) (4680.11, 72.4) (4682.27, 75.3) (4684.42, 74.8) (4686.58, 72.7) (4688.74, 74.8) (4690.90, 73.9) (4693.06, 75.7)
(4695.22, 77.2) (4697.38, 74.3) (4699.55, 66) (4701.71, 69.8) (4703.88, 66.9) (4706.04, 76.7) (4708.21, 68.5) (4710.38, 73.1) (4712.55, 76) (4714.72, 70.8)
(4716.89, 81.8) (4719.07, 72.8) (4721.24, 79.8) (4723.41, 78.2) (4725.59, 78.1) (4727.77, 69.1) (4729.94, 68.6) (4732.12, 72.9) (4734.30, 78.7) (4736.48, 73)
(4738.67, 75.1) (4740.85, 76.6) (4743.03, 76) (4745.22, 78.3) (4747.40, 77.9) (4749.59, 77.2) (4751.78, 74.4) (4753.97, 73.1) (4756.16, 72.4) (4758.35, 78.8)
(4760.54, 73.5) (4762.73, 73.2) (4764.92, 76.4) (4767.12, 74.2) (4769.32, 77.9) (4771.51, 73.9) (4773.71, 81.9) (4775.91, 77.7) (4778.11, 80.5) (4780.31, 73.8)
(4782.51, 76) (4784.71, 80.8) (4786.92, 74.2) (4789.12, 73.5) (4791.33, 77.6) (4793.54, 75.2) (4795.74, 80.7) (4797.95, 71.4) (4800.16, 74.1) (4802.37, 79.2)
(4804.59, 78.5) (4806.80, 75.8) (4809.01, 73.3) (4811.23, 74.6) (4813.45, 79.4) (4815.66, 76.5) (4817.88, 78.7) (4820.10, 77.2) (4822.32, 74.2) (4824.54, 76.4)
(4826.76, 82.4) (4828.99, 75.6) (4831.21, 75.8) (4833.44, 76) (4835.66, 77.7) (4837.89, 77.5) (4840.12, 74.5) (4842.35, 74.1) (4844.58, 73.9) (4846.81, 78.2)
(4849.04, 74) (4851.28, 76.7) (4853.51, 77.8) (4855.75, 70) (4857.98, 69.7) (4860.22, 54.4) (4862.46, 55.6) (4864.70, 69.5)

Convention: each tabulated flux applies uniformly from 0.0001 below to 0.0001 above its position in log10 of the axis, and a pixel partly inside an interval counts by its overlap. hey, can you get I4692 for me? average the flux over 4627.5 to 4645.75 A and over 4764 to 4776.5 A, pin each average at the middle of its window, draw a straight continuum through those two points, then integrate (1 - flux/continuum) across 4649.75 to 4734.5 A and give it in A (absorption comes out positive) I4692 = 2.7 A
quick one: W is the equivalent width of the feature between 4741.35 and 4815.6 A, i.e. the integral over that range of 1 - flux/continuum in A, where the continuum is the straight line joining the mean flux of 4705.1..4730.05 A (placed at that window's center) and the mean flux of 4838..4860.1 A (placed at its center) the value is -2.07 A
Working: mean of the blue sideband 74.7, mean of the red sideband 73.6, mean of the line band 76.2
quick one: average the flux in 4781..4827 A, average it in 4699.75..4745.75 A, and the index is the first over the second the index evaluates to 1.0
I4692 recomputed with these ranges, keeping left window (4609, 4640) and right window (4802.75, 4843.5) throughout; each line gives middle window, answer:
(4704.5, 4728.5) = 0.4 A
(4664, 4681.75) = 0.8 A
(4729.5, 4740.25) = 0.3 A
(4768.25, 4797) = -0.3 A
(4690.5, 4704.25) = 0.7 A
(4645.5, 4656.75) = 0.5 A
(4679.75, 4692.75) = 0.3 A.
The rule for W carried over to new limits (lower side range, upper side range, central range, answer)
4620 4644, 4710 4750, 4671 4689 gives 0.3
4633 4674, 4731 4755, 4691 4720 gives 0.7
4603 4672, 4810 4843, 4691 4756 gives 1.1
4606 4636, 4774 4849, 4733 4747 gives 0.0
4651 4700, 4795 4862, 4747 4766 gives -0.2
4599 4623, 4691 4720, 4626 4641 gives -0.3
